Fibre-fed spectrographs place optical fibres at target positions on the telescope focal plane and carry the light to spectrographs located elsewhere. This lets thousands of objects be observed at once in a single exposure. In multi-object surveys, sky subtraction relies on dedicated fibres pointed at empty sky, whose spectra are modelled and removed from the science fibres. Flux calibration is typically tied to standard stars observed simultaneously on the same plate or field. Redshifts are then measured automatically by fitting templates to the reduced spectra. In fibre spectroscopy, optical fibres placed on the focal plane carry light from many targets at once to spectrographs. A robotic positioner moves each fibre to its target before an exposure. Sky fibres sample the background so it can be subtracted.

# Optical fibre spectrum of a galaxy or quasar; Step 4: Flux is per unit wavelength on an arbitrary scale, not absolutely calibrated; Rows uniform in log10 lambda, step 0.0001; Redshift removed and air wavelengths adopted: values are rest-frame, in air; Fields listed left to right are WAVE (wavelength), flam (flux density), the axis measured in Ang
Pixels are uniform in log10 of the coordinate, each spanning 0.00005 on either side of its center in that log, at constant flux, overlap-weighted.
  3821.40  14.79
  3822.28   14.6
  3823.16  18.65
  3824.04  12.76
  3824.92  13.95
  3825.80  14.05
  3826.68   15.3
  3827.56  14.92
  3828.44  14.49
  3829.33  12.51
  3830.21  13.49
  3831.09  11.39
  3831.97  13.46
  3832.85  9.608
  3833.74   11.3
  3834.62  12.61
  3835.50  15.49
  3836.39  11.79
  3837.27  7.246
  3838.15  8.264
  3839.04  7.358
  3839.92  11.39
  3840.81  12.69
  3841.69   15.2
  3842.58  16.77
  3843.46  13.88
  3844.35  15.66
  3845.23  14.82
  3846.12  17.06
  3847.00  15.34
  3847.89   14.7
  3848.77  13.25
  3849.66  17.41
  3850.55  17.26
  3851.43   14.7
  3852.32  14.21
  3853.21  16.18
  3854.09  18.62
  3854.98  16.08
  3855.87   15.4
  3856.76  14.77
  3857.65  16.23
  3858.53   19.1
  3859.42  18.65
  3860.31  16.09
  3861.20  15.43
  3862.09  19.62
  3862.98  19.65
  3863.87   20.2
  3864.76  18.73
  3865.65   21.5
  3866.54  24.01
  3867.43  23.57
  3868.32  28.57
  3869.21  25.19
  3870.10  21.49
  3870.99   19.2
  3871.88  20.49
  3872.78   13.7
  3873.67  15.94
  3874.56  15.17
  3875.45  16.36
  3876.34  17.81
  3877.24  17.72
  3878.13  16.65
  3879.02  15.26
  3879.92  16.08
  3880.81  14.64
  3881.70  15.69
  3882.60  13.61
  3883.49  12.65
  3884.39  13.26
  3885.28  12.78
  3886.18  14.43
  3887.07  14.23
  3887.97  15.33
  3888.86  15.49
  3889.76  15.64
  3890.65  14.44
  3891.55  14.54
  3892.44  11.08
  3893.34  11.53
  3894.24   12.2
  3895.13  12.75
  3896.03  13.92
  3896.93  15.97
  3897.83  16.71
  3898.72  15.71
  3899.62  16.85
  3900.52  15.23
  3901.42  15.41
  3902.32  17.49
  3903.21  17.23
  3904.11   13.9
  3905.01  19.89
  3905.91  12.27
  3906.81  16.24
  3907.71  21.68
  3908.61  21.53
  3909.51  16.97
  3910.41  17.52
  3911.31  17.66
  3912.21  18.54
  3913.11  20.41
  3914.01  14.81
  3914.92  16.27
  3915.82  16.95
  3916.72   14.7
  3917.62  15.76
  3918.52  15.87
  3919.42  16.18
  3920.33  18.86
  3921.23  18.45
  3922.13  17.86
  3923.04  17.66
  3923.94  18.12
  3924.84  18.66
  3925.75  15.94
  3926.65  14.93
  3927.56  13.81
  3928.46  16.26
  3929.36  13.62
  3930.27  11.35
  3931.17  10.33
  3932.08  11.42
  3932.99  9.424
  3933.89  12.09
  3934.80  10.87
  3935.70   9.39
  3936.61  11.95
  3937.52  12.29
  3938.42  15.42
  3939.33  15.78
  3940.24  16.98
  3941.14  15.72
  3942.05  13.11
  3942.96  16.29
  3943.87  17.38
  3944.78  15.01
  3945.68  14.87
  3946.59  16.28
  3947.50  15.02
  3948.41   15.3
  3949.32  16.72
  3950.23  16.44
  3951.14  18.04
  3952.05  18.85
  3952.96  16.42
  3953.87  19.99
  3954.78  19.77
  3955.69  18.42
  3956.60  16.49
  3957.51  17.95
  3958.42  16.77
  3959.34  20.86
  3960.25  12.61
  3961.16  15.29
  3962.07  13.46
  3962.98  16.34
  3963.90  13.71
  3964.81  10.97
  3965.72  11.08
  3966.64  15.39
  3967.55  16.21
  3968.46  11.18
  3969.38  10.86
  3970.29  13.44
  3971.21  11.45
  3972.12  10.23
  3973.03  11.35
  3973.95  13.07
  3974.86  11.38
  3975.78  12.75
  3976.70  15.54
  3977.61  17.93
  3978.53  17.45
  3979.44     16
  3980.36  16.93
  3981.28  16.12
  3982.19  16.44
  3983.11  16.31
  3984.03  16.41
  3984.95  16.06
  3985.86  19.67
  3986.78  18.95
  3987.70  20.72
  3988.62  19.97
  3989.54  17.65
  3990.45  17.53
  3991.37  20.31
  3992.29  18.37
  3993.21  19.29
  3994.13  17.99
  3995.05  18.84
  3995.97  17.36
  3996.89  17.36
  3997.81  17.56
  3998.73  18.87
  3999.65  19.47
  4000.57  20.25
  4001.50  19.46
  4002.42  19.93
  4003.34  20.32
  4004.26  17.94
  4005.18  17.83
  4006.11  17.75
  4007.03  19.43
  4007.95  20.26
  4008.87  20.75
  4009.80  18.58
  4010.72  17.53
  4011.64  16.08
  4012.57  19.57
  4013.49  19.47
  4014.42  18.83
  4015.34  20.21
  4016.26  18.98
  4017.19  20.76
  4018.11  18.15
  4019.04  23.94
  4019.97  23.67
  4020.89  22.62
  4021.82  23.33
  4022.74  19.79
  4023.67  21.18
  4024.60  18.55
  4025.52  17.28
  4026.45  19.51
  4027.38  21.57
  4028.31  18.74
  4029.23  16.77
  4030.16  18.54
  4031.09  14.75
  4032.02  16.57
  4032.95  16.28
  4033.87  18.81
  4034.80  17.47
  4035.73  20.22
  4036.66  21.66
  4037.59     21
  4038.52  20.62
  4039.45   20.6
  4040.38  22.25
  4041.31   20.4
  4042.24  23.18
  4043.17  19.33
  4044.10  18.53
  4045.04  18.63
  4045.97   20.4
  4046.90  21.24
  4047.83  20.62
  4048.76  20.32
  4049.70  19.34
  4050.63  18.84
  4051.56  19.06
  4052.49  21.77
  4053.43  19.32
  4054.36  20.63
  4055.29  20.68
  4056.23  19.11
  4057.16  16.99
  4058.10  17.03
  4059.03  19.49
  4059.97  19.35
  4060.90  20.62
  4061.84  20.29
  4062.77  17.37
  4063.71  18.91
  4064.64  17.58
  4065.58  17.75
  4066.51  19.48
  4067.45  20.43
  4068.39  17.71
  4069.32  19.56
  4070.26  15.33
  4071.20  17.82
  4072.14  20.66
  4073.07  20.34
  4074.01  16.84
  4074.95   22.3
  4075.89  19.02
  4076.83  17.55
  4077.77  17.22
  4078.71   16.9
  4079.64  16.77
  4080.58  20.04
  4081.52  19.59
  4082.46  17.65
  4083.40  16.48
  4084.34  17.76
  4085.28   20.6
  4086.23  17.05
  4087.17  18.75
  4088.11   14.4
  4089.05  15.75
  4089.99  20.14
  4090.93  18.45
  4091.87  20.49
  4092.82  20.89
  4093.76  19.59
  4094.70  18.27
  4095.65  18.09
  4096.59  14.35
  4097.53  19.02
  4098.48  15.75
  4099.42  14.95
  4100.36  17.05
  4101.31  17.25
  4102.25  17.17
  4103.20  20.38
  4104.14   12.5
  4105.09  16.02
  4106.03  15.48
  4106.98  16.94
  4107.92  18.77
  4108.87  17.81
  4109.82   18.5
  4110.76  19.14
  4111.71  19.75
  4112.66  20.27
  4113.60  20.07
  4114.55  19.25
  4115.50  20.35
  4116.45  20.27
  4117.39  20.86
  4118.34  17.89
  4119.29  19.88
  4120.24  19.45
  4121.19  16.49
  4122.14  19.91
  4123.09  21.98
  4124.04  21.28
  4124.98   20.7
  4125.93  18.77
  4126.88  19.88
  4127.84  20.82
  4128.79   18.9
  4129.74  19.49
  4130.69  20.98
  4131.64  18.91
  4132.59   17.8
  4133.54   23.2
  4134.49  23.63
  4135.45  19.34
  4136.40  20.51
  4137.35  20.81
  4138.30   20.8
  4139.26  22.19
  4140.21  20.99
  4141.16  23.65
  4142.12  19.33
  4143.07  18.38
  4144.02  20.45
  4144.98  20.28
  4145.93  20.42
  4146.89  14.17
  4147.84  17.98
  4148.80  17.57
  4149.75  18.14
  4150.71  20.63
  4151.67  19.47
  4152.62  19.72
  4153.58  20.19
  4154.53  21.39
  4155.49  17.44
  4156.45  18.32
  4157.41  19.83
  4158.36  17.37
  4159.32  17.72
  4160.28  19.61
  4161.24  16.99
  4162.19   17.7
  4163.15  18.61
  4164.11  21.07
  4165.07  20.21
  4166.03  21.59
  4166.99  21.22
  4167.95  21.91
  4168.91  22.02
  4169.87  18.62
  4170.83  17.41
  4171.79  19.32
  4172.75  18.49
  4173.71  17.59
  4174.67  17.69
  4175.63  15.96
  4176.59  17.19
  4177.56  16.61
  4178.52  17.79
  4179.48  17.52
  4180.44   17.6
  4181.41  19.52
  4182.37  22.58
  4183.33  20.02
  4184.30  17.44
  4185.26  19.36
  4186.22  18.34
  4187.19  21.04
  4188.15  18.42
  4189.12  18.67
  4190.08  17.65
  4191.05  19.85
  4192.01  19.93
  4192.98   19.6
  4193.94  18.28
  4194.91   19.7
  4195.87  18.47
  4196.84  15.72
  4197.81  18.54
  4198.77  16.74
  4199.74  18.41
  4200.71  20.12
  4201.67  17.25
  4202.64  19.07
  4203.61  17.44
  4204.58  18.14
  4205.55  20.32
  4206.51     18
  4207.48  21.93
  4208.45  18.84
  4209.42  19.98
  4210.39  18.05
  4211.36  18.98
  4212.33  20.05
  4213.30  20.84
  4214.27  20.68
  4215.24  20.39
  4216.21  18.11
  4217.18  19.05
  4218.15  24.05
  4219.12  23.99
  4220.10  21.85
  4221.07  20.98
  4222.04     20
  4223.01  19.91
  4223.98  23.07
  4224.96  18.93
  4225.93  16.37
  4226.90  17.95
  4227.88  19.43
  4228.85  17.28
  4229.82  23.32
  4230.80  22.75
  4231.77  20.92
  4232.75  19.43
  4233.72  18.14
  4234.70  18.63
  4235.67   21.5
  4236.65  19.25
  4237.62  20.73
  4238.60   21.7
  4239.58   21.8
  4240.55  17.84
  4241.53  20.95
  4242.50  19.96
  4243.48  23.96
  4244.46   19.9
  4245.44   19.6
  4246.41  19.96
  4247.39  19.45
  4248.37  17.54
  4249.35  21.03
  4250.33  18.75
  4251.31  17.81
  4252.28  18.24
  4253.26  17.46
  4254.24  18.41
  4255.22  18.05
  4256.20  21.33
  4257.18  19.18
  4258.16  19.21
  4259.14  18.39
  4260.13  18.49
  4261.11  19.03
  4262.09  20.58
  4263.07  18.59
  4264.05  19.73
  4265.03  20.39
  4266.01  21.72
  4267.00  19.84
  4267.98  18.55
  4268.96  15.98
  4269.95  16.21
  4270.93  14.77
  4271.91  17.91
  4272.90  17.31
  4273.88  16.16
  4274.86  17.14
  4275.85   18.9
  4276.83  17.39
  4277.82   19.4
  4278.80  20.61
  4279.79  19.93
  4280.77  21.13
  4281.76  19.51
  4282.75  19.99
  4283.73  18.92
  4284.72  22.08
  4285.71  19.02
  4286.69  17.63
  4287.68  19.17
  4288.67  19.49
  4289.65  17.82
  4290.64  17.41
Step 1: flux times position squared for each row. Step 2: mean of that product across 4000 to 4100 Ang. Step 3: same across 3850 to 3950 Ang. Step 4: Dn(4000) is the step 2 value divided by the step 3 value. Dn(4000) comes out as 1.27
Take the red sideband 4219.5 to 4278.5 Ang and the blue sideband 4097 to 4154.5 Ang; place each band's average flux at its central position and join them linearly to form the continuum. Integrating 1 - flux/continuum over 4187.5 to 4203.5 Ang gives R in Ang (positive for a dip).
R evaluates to 0.63 Ang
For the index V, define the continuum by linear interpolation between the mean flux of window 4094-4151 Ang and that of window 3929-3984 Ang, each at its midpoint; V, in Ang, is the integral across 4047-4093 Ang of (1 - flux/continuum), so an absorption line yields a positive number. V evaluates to -3.0 Ang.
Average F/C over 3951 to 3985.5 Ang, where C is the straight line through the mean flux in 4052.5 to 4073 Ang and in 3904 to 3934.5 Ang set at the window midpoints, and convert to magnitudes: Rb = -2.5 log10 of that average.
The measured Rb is 0.12 mag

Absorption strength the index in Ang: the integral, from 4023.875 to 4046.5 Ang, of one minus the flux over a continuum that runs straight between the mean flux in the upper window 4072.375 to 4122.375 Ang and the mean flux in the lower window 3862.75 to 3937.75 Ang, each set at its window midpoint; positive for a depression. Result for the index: -2.2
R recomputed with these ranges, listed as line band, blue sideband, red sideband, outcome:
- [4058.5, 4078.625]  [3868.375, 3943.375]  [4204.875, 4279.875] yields -1.5 Ang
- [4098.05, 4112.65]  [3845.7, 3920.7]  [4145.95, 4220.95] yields 0.9 Ang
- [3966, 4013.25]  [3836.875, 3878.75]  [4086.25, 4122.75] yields 1.4 Ang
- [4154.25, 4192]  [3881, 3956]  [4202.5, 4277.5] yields -0.6 Ang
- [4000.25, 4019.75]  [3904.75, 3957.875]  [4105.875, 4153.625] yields -2.2 Ang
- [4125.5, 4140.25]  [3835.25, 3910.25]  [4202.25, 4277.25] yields -1.6 Ang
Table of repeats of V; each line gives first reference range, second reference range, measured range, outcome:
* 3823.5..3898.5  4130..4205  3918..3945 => 2.67 Ang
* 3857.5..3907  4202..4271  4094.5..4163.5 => -1.04 Ang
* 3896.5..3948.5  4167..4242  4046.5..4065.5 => -2.14 Ang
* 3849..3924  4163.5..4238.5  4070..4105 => 1.05 Ang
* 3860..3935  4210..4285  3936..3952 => 1.25 Ang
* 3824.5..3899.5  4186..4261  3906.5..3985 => 4.69 Ang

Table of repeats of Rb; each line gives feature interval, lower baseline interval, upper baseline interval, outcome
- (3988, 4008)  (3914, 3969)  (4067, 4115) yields -0.15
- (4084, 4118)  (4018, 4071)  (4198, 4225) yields 0.09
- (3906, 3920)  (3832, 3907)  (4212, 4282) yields -0.07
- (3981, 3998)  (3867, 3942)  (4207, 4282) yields -0.08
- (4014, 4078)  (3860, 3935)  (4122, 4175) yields -0.07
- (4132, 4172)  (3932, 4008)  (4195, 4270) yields -0.07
